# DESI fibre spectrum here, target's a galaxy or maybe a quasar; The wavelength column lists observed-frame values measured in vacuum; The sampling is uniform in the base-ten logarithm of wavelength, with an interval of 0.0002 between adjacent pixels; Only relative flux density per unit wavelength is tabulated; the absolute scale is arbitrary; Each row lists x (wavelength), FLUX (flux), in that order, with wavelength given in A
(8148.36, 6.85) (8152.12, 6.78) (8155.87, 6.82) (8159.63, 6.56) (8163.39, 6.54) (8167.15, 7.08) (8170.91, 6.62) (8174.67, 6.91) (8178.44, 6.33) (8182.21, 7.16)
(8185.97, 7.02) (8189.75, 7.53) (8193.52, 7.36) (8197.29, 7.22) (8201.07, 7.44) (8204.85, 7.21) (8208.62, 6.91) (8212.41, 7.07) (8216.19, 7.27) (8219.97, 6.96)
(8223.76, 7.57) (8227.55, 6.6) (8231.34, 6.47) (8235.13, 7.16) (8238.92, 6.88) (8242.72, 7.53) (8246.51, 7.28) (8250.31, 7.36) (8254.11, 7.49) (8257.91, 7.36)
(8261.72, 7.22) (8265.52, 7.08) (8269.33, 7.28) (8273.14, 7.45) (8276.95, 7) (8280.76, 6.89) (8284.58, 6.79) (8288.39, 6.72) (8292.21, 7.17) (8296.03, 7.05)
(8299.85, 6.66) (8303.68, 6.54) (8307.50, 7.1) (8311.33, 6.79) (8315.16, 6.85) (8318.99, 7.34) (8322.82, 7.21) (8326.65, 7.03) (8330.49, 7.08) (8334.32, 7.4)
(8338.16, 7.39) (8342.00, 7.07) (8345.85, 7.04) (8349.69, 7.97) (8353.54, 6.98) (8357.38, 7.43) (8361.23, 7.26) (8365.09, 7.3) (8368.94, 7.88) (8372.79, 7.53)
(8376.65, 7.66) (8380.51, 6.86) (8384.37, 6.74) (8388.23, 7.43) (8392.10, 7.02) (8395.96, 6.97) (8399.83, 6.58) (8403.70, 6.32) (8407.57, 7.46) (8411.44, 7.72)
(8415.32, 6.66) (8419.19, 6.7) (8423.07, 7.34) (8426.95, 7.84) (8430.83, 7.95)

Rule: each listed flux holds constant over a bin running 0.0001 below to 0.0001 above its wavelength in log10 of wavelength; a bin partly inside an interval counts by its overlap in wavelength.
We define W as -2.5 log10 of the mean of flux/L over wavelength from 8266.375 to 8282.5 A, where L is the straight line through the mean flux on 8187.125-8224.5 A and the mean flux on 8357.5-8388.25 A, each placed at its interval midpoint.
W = 0.02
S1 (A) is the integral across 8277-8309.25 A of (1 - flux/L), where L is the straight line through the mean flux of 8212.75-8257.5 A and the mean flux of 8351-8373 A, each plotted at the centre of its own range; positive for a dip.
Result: 1.7 A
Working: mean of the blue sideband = 7.15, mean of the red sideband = 7.4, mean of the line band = 6.87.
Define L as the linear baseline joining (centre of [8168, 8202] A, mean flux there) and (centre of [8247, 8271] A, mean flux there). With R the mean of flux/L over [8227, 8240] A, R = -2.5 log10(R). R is 0.07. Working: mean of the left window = 7.06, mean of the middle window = 6.79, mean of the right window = 7.3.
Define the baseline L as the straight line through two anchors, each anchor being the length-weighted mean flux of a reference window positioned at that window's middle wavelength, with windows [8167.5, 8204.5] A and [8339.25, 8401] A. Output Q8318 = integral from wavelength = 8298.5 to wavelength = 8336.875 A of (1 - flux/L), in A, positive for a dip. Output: 1.0 A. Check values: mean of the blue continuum 7.07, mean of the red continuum 7.24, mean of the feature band 7.01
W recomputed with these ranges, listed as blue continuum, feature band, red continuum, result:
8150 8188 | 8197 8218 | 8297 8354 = -0.05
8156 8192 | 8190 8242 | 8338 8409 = -0.03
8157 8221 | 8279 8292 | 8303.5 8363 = 0.04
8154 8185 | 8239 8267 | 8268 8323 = -0.06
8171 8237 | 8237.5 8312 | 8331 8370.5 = 0.02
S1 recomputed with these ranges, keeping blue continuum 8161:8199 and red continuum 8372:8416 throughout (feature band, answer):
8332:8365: -1.2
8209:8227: -0.4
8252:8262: -0.5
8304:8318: 0.3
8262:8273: -0.3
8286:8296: 0.1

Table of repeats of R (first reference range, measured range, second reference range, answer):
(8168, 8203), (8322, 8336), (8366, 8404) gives -0.01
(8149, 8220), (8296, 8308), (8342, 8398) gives 0.06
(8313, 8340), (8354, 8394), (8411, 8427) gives -0.02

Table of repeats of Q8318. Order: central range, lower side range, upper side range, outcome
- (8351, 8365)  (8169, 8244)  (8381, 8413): -0.5 A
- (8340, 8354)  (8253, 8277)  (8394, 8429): -0.3 A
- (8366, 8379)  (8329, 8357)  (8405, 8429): -0.6 A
